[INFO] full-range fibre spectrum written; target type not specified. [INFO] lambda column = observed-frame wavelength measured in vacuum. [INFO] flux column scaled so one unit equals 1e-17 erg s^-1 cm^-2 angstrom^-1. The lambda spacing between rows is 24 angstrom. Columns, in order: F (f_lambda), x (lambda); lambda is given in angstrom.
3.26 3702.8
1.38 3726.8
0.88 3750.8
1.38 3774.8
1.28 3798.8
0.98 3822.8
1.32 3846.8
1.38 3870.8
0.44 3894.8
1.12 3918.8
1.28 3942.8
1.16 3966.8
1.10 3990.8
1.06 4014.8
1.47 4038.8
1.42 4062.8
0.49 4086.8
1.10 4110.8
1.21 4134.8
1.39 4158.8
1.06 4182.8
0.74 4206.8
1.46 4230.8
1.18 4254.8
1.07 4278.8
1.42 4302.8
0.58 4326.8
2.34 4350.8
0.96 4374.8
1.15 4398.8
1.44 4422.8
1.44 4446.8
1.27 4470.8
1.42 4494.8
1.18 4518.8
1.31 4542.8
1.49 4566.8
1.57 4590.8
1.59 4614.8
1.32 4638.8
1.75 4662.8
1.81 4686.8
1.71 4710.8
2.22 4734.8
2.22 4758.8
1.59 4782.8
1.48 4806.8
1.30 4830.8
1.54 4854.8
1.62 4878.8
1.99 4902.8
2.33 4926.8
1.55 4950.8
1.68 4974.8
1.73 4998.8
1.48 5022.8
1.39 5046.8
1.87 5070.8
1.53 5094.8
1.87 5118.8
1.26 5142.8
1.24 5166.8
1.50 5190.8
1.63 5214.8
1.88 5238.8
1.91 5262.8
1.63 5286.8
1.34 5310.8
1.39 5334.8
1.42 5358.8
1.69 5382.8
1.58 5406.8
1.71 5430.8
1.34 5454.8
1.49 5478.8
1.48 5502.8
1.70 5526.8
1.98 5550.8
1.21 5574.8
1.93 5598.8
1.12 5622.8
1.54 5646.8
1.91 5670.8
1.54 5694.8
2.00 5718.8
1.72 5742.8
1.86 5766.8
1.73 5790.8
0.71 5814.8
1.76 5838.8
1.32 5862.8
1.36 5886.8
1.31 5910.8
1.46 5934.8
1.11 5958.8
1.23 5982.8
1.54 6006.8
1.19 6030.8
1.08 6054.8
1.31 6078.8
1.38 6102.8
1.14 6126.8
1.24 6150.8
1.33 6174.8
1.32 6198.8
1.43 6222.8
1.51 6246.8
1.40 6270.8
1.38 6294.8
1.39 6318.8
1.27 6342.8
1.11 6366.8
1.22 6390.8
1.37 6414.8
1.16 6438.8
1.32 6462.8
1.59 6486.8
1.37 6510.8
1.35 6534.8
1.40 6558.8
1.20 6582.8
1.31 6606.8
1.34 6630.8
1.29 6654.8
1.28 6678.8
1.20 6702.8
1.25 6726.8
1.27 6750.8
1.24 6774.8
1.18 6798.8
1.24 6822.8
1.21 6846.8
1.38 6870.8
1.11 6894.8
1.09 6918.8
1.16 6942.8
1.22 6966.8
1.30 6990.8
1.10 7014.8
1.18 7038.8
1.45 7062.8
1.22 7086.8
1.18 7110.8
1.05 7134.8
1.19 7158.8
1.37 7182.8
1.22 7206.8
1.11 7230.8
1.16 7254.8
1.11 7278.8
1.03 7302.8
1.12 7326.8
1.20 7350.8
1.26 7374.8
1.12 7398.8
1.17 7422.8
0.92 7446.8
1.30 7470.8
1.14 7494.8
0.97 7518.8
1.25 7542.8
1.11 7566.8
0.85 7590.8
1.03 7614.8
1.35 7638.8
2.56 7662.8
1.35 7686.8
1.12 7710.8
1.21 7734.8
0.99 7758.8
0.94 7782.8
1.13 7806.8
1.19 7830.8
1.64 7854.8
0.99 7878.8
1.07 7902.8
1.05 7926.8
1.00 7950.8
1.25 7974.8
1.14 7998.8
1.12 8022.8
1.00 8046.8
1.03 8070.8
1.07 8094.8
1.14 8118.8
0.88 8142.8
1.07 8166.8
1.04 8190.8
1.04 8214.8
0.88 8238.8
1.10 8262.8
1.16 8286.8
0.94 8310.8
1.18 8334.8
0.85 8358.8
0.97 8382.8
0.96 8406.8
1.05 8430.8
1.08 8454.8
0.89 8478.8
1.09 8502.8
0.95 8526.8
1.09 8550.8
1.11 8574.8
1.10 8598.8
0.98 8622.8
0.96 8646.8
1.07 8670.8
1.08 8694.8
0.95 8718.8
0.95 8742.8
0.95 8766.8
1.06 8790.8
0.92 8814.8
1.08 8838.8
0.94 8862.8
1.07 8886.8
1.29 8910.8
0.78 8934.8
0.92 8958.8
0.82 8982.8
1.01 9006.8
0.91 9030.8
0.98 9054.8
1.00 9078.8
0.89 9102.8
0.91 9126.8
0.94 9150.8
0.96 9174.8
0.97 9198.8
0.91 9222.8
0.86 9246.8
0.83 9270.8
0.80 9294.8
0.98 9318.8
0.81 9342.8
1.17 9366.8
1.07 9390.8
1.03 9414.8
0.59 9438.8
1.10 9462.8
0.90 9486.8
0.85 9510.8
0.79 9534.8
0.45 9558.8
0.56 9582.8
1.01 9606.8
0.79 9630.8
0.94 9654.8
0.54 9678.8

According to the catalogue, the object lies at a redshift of 0.17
